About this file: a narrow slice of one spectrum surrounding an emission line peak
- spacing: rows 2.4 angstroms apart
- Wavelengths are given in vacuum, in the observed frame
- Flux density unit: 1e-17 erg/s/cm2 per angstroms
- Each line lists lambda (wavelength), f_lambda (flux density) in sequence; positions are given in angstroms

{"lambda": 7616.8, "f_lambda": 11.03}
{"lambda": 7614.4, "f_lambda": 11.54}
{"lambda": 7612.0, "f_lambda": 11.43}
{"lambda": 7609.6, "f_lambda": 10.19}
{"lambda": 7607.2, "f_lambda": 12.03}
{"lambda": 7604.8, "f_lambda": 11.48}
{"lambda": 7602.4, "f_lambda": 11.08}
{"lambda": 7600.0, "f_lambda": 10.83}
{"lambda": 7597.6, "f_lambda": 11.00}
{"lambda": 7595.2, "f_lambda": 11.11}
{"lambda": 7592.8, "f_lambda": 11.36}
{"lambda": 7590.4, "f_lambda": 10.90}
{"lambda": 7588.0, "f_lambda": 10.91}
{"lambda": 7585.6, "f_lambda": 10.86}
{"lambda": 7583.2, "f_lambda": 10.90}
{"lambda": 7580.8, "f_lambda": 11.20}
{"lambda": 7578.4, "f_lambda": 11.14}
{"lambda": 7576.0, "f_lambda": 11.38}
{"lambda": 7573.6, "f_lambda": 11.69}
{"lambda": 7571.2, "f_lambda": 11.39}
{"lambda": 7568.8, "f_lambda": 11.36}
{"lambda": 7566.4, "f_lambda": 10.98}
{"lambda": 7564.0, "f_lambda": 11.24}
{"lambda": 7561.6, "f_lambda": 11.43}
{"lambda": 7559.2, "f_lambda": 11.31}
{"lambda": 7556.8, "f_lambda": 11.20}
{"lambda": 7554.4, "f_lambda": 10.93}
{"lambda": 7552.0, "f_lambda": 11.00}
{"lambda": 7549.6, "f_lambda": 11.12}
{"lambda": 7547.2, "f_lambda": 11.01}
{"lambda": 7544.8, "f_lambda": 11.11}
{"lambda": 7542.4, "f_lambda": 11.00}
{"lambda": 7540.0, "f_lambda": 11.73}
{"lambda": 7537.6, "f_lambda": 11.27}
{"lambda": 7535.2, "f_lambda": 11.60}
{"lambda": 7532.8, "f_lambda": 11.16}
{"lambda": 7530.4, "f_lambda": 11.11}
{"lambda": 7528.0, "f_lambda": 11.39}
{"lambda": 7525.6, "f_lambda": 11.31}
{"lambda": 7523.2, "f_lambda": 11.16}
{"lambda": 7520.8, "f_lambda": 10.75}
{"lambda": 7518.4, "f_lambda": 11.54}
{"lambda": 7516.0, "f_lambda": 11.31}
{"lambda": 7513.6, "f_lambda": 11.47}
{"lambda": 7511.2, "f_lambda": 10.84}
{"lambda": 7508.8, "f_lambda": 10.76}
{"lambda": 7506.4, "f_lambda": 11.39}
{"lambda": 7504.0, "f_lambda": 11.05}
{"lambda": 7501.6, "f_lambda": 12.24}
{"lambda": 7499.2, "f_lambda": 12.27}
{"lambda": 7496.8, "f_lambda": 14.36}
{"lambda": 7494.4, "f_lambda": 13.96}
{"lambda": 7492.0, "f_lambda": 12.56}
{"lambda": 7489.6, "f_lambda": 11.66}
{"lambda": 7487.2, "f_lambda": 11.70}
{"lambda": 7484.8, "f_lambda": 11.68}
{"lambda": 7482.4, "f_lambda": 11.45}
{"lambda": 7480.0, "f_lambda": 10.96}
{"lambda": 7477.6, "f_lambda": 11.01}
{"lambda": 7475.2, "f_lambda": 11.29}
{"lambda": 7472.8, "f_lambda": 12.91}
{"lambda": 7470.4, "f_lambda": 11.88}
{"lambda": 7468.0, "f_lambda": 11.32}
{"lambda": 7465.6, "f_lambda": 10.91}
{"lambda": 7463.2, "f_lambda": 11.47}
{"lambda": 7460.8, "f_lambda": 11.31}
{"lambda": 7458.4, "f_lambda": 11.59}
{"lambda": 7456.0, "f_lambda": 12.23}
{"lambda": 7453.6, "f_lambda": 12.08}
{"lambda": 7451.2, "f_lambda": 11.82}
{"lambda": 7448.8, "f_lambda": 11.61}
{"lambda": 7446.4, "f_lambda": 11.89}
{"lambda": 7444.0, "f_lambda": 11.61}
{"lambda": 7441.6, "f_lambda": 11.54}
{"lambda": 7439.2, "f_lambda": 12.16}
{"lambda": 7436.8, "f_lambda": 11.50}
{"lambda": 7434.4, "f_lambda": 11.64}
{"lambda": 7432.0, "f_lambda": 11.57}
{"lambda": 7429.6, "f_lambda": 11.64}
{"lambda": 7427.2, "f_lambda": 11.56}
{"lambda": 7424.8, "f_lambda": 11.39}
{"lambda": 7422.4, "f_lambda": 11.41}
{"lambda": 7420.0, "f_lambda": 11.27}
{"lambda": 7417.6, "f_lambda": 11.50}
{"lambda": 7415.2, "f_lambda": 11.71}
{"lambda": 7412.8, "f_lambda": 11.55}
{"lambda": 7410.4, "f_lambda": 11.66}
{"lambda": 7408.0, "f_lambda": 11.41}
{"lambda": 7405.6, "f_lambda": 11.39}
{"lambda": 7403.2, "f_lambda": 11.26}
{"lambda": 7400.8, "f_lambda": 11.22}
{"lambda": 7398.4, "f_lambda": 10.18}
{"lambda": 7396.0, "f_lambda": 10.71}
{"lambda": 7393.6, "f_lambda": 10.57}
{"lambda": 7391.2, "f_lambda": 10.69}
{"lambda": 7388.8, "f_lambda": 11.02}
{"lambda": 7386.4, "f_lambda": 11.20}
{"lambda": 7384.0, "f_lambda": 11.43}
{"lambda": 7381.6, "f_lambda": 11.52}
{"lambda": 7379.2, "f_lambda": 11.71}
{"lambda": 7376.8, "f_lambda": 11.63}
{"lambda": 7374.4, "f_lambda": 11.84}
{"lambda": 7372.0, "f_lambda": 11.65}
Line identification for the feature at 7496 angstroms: [N II]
